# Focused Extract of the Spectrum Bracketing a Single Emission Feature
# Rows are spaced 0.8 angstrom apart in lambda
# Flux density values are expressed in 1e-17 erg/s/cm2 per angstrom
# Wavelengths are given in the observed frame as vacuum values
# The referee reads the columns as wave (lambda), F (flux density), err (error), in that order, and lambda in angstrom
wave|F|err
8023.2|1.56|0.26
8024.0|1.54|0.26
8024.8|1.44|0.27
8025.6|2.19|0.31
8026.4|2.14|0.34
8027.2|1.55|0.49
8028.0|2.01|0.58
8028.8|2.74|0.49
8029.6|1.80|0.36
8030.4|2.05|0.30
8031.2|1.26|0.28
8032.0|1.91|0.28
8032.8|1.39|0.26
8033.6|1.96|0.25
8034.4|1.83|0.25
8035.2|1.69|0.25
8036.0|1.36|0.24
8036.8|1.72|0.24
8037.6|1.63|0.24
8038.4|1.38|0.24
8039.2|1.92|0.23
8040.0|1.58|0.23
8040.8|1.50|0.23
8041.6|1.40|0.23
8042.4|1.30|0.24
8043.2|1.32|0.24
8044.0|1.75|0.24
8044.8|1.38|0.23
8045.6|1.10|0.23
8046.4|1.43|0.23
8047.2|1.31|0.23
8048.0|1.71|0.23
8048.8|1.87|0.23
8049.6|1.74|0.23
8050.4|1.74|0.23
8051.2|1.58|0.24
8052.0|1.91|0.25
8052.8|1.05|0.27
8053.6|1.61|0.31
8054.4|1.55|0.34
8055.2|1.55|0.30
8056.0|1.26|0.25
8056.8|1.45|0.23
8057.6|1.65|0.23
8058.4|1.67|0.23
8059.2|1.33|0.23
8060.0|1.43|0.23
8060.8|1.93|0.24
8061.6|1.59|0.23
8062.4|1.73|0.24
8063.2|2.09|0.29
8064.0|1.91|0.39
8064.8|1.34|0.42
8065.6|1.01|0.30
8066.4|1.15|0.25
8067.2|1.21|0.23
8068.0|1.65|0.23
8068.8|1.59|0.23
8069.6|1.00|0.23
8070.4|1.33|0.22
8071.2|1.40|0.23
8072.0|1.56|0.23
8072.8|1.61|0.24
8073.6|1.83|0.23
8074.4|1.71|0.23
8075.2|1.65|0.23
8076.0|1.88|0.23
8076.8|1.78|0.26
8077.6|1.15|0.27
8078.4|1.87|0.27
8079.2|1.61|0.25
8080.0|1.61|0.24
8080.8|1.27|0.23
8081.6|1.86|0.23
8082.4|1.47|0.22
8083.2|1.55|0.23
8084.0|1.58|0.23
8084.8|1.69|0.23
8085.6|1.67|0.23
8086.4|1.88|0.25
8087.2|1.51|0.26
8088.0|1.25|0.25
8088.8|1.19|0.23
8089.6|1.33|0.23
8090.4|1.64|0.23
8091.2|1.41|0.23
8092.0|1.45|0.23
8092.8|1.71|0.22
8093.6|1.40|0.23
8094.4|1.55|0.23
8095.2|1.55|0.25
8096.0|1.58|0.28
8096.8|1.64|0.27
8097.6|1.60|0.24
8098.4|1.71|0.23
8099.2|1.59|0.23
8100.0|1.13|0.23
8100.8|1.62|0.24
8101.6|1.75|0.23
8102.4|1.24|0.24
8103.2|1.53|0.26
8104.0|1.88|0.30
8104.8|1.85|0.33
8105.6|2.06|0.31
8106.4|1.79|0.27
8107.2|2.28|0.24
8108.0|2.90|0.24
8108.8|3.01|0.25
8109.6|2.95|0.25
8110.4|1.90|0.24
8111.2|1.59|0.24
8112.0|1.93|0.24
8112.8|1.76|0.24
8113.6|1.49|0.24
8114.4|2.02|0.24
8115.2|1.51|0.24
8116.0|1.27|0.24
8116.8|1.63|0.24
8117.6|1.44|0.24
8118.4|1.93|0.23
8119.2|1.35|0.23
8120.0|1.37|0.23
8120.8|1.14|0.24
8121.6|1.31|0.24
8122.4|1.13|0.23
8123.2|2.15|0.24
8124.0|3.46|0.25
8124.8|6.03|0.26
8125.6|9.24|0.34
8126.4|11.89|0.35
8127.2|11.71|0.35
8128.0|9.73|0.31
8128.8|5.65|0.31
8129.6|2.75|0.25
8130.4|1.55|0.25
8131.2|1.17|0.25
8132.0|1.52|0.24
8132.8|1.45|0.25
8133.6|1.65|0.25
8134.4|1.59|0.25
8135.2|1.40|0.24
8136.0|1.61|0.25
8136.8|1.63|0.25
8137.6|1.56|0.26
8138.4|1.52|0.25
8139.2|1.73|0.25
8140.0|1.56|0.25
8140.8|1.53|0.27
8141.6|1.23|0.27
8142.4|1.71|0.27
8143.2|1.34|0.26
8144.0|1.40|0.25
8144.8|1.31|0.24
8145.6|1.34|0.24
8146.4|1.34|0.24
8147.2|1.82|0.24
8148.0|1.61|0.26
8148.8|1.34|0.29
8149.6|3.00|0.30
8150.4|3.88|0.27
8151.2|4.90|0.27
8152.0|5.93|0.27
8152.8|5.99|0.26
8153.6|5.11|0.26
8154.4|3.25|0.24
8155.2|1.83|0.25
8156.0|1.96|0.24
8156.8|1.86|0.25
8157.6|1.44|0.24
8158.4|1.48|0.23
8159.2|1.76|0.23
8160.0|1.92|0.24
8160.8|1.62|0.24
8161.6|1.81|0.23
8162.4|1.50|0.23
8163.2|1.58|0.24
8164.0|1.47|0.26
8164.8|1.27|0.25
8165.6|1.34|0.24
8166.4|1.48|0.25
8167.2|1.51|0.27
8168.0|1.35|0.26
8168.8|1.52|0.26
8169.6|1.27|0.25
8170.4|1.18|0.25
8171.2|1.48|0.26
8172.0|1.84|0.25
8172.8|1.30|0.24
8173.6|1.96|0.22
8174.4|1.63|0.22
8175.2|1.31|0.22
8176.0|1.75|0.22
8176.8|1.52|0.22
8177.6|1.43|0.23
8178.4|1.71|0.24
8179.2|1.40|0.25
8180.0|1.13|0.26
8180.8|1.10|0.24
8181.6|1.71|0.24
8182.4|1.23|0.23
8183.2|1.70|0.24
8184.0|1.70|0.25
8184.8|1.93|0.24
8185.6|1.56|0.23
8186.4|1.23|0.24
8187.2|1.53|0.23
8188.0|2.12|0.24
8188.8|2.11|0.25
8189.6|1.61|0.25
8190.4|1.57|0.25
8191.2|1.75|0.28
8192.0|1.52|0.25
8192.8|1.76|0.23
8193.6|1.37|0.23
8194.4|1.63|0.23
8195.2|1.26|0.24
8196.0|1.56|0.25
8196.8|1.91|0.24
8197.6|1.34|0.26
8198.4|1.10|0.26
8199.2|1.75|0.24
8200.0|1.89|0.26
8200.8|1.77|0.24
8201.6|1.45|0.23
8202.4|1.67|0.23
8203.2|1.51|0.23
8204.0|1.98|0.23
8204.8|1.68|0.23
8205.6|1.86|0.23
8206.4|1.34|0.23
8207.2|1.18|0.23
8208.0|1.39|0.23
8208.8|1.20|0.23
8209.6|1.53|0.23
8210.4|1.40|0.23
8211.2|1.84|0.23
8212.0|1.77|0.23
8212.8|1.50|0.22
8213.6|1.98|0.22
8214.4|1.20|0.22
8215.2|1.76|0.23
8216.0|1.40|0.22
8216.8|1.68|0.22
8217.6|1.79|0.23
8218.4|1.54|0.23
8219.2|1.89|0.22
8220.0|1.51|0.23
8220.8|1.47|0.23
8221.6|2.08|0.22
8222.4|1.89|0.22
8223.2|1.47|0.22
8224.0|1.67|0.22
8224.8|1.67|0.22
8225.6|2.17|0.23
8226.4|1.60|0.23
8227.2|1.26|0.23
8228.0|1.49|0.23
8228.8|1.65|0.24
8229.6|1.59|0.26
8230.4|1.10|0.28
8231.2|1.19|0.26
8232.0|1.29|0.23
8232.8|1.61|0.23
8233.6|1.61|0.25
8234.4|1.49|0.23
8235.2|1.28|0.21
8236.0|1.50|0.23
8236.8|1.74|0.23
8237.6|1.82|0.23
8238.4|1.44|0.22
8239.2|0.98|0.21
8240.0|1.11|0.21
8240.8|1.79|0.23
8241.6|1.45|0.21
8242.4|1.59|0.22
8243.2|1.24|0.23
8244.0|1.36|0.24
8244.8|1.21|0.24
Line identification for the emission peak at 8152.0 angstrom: [N II] 6583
